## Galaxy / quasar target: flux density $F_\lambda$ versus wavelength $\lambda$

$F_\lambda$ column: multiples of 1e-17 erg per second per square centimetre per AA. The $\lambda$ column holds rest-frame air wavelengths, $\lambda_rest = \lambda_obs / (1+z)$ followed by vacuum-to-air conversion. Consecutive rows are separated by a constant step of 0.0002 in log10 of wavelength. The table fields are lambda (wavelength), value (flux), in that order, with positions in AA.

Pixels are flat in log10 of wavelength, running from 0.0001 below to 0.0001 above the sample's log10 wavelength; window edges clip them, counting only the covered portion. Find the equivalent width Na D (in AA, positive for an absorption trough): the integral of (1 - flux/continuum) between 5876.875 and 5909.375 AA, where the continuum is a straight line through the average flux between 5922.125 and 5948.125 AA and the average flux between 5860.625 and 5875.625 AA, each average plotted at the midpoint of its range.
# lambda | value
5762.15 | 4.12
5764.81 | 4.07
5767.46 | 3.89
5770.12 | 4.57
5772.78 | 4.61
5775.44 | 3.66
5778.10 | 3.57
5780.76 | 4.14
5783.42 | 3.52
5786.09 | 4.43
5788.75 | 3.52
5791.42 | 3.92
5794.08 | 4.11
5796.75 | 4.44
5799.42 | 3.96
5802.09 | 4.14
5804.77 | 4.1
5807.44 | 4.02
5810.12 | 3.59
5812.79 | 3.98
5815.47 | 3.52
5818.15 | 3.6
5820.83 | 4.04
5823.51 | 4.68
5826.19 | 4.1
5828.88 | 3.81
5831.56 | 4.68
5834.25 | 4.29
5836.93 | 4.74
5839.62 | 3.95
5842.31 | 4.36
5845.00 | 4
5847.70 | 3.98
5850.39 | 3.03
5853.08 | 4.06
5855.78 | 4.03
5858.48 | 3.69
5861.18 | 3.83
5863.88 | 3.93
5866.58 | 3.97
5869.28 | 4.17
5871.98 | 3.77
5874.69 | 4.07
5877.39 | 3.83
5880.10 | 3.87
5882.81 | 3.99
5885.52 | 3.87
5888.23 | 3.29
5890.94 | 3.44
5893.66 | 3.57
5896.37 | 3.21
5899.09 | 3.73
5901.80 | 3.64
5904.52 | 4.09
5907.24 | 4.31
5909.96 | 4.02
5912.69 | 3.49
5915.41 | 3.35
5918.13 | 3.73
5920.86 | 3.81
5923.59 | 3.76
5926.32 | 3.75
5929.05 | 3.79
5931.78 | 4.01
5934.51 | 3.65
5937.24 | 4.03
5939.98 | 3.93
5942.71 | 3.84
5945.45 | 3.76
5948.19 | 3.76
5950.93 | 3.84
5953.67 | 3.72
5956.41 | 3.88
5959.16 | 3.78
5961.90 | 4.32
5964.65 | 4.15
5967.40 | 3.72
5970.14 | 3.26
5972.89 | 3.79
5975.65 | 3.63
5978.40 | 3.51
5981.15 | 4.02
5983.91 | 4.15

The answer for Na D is 1.4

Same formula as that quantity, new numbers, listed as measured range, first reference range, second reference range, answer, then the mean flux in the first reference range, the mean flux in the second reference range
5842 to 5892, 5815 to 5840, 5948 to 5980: 2.66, 4.17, 3.78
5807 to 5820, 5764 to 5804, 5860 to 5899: 0.72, 4.04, 3.77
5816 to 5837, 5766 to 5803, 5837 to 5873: -1.11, 4.03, 3.94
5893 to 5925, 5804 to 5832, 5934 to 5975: 1.26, 3.99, 3.83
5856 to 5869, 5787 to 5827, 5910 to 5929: -0.21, 3.99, 3.68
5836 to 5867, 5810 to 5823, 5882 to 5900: -2.09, 3.82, 3.57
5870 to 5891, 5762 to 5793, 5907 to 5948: 0.35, 4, 3.8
